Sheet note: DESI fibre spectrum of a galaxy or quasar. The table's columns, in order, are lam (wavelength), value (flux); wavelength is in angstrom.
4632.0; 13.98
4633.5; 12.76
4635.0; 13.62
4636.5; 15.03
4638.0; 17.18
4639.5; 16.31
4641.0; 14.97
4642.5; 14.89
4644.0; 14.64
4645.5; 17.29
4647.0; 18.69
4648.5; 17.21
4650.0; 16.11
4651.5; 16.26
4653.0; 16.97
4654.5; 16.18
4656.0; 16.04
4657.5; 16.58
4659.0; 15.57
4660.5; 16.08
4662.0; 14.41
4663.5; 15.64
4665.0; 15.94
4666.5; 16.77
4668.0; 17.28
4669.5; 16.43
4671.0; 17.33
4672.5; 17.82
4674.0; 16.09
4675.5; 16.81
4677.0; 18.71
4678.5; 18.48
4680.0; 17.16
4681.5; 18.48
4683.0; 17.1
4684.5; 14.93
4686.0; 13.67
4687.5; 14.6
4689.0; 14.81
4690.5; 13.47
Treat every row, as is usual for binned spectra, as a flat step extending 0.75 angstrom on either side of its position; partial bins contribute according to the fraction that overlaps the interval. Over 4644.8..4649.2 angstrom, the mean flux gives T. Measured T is 17.7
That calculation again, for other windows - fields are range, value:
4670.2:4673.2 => 17.6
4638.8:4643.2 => 15.4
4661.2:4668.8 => 16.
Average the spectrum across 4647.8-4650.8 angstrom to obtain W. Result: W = 16.6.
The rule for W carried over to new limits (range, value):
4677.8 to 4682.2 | 18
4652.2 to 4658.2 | 16.4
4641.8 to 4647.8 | 16.4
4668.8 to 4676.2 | 16.9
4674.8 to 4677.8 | 17.8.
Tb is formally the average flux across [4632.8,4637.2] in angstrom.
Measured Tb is 13.8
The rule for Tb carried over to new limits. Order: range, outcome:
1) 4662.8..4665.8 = 15.8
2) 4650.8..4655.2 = 16.5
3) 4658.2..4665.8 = 15.5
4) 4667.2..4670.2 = 16.9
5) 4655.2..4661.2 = 16.1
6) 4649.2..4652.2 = 16.2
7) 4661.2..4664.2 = 15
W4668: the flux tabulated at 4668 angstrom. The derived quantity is 17.28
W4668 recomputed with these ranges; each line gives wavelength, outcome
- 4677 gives 18.71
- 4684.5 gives 14.93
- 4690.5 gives 13.47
